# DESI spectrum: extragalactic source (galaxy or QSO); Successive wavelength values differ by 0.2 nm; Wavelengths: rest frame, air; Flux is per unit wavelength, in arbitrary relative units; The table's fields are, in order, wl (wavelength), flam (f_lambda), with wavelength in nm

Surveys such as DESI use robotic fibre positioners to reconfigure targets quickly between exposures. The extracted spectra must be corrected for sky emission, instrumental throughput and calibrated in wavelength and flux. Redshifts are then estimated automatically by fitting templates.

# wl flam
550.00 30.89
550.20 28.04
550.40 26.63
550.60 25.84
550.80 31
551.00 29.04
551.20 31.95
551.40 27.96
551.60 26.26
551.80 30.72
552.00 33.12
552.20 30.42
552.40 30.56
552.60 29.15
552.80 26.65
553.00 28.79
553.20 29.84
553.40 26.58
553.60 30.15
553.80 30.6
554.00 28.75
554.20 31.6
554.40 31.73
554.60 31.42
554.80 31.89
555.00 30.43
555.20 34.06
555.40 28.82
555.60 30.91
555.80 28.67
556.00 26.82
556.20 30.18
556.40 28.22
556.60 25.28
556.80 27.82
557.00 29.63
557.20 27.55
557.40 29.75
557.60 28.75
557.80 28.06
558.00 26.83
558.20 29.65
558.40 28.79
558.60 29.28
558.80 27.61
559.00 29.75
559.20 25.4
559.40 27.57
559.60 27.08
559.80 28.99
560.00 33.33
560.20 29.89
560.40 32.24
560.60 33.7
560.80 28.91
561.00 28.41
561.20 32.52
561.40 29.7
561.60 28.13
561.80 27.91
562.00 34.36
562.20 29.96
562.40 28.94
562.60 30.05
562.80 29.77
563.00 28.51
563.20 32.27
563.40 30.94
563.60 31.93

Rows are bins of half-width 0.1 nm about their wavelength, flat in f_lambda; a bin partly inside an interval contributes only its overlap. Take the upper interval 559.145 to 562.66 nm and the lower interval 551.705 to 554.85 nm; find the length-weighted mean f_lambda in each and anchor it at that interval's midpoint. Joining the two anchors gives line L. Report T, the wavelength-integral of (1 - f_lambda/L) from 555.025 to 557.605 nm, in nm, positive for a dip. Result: 0.09 nm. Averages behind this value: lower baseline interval 30.1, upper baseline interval 29.9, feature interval 29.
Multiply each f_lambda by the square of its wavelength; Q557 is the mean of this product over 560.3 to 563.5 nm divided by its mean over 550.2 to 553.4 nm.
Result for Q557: 1.08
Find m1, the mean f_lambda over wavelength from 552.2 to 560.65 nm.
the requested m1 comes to 29.3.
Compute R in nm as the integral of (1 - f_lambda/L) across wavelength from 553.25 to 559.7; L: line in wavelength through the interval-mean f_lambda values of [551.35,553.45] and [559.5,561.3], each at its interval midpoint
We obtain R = 0.18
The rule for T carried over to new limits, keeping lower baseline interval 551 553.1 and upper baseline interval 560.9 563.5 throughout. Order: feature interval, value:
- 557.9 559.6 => 0.11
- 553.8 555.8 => -0.08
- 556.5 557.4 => 0.06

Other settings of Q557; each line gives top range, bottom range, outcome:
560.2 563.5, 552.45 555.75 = 1.04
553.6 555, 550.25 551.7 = 1.10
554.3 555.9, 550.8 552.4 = 1.05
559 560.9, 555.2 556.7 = 1.05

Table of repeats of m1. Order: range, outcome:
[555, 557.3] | 29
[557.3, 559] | 28.7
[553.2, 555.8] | 30.5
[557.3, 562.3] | 29.5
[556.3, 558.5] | 28.2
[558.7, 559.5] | 27.6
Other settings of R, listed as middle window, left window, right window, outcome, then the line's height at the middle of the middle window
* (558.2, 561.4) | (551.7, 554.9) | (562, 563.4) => 0.07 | 30.3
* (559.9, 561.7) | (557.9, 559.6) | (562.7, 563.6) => -0.10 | 29.2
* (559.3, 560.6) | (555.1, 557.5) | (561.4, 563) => -0.03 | 29.5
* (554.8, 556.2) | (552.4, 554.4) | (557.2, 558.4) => -0.06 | 28.9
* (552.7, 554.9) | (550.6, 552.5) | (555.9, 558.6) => -0.04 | 29.3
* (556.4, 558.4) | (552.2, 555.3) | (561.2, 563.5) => 0.13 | 30.2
